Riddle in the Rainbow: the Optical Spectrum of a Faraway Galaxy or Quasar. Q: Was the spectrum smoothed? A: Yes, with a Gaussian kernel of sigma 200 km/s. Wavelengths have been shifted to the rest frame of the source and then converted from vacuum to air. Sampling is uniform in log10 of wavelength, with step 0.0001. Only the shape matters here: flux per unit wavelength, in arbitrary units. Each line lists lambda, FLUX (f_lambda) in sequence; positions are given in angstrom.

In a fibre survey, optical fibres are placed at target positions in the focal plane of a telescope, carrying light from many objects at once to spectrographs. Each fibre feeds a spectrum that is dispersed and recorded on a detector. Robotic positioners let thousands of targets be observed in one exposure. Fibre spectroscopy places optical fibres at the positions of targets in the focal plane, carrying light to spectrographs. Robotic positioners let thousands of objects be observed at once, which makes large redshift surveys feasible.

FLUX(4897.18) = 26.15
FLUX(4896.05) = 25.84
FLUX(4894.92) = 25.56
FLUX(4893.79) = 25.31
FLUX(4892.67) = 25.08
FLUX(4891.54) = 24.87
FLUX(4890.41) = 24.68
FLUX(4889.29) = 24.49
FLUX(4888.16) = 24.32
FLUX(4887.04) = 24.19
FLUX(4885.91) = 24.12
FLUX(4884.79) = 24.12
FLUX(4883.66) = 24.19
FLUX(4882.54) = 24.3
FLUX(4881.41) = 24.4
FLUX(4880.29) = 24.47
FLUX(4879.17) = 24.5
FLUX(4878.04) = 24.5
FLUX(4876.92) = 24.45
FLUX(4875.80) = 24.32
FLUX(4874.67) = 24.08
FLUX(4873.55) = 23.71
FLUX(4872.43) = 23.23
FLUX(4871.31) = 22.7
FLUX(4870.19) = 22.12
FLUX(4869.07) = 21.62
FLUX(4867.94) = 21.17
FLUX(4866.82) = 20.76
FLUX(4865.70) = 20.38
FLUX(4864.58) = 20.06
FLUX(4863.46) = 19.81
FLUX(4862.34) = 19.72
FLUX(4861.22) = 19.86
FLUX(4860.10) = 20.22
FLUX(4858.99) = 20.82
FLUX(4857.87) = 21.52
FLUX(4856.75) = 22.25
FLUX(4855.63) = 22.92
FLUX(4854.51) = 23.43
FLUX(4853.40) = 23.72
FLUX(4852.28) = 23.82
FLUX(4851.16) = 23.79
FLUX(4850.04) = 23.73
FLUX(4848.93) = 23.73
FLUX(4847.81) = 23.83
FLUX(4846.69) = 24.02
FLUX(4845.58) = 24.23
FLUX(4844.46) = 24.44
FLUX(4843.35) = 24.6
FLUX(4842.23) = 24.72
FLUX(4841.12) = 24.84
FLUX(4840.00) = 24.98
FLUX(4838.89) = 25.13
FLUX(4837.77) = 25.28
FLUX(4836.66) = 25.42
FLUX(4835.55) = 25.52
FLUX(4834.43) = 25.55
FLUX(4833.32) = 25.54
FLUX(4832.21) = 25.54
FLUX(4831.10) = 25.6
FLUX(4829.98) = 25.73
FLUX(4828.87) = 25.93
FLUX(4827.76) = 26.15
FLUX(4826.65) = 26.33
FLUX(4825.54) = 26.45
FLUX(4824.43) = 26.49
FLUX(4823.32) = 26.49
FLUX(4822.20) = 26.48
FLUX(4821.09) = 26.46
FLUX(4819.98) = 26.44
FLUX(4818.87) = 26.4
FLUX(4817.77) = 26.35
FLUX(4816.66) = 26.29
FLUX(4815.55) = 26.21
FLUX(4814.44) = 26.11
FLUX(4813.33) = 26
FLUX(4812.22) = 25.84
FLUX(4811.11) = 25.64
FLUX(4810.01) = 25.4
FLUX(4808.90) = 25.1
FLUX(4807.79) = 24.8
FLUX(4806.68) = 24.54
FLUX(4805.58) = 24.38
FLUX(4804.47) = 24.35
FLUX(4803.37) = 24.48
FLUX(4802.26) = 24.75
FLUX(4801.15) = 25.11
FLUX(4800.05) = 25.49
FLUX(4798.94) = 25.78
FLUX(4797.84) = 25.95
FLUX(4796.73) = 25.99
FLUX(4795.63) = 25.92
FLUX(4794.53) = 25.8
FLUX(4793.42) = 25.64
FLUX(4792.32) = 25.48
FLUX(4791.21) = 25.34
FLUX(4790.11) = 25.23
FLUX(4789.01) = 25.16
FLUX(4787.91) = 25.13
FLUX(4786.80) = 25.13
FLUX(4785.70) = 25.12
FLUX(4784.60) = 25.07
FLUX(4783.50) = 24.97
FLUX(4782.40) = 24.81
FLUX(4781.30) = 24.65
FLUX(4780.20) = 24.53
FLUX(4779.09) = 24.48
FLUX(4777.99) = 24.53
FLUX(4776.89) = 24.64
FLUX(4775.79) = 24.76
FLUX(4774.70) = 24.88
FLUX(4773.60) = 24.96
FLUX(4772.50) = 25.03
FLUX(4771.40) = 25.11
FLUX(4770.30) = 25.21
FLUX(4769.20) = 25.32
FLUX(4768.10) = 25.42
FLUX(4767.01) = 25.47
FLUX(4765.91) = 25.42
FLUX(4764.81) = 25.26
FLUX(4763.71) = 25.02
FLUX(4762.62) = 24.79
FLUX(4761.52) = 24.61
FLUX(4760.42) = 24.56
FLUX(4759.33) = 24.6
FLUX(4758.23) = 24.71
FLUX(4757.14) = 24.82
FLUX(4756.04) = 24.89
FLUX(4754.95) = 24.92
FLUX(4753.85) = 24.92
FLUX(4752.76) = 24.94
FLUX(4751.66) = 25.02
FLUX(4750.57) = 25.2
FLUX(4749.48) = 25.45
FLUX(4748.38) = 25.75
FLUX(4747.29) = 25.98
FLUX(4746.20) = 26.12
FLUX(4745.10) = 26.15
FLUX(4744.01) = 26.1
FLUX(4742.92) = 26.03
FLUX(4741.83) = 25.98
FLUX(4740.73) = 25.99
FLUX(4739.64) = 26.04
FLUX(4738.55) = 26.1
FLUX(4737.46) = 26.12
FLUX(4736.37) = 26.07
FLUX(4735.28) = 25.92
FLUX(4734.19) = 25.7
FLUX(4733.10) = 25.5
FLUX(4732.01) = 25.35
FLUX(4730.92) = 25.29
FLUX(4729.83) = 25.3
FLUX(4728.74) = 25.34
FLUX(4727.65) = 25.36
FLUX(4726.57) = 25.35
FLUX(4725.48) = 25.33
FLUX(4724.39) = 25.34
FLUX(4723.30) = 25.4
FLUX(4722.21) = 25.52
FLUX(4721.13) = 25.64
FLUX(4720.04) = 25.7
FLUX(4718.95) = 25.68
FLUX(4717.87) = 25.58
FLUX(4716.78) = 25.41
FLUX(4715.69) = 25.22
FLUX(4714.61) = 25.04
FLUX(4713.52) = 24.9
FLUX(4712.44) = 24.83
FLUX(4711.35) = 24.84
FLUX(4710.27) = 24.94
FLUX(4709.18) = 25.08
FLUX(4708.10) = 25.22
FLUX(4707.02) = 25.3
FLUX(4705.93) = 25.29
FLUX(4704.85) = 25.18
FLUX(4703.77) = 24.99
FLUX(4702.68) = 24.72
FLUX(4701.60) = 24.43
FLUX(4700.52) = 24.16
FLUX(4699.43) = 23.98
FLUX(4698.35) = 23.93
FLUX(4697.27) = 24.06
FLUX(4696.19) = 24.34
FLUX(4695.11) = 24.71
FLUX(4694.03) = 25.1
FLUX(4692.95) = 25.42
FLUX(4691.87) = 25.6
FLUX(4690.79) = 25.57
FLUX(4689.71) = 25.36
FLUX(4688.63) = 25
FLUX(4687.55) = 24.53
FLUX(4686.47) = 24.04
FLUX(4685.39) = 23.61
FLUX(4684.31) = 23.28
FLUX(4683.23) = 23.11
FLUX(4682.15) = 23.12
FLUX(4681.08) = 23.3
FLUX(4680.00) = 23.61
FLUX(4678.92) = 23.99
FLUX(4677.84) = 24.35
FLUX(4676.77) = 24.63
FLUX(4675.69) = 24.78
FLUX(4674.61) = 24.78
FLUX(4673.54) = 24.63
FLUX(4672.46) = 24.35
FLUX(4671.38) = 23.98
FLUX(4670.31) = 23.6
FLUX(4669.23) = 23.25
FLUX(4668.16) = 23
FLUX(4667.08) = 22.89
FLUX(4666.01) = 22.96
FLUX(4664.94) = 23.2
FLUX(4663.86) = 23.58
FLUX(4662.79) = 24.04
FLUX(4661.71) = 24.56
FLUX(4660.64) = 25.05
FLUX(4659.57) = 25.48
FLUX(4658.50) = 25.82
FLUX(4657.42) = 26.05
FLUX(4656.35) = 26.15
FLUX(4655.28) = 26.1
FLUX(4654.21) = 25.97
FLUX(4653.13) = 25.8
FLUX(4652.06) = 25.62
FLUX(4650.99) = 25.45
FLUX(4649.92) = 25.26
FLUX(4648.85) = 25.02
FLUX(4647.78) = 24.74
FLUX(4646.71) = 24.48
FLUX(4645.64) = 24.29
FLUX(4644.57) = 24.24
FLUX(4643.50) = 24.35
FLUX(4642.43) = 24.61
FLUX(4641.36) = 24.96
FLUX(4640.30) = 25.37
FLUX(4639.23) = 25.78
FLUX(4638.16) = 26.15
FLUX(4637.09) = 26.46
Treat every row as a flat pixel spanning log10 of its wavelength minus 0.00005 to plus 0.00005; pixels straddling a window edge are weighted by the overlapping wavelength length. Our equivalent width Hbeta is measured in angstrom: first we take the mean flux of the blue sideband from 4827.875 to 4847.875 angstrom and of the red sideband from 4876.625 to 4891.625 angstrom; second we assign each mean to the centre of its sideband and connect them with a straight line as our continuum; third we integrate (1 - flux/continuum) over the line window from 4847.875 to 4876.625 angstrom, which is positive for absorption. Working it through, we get 2.9 angstrom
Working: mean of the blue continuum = 25.1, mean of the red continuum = 24.4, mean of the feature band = 22.2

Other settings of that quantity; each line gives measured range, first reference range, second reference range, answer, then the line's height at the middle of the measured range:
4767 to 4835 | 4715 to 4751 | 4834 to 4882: -3.17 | 24.3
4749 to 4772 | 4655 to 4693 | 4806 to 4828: 0.27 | 25.3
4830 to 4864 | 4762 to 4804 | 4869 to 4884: 0.85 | 24.2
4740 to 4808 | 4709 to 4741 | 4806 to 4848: 0.89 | 25.5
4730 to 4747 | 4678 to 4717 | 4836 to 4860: -1.06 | 24.4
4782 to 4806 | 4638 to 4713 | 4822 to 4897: -1.03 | 24.2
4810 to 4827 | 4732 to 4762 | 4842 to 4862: -1.73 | 23.8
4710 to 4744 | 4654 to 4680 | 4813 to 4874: -1.70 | 24.3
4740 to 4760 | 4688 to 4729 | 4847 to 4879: -0.87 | 24.4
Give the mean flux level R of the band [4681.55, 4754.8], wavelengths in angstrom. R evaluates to 25.2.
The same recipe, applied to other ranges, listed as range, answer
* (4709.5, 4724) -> 25.3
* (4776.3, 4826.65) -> 25.5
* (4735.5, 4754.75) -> 25.7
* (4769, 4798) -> 25.1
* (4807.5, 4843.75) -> 25.8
